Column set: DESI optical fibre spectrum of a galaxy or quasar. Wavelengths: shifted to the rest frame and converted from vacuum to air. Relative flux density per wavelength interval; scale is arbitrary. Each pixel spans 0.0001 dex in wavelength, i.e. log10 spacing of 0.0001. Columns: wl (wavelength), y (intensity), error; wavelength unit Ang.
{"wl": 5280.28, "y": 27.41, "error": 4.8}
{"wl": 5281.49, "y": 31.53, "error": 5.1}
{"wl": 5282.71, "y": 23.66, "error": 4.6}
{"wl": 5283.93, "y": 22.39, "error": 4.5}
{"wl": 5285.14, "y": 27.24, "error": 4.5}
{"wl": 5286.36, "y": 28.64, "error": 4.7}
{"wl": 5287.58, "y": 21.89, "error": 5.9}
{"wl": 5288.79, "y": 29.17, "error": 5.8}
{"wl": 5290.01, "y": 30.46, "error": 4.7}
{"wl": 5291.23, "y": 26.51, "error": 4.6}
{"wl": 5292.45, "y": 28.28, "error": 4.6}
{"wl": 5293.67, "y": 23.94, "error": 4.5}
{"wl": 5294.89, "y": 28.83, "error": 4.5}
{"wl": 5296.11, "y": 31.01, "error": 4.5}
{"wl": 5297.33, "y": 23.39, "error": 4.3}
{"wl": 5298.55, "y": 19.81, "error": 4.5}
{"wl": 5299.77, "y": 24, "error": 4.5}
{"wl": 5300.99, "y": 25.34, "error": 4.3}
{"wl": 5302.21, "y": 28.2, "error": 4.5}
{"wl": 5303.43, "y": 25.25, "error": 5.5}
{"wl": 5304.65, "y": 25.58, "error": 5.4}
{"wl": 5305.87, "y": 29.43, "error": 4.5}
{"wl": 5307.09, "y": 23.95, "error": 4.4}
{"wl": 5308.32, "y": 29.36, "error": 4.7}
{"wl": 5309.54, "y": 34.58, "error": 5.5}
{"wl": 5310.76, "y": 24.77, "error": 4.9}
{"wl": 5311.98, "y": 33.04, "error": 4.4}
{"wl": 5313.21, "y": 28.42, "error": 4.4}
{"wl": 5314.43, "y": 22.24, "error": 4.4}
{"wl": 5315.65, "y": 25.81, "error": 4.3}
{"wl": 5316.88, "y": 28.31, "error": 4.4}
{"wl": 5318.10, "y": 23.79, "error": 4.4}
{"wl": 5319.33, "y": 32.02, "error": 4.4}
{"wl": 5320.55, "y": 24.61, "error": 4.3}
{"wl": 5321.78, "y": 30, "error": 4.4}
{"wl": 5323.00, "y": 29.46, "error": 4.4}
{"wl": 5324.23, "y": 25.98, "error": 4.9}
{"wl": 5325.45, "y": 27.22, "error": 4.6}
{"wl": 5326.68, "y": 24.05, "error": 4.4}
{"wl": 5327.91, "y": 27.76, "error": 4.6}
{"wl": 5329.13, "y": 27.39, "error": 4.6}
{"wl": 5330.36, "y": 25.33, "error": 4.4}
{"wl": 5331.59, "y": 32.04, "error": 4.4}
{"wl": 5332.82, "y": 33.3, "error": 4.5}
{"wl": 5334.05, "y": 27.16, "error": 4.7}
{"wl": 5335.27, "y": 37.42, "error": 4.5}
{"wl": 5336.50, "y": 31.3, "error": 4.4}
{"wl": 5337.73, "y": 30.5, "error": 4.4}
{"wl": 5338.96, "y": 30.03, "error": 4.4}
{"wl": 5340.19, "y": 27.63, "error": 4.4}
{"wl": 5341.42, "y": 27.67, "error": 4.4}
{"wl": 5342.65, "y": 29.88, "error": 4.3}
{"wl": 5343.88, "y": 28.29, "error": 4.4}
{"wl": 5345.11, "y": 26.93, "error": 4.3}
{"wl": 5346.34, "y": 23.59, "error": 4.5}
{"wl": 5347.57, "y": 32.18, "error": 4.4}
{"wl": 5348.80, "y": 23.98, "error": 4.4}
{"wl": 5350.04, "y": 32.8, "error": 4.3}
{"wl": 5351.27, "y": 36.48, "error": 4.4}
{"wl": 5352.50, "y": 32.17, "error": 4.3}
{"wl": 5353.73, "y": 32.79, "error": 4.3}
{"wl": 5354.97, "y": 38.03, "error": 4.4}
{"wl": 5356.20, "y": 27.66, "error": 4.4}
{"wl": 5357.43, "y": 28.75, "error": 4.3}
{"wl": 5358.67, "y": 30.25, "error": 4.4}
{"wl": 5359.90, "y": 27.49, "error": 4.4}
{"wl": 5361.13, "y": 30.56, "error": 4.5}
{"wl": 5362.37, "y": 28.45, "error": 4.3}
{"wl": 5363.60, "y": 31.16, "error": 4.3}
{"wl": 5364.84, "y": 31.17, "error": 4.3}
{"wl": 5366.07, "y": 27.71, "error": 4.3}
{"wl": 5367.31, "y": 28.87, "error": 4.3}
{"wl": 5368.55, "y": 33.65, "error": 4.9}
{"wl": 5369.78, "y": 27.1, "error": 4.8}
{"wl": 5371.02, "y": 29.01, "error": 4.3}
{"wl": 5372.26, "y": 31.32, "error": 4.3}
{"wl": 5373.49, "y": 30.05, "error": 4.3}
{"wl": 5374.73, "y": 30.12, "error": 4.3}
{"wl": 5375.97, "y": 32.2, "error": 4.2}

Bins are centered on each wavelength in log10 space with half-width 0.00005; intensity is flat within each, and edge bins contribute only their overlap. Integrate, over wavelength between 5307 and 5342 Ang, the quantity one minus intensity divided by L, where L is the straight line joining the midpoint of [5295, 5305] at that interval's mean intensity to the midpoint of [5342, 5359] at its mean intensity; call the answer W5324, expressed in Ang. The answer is -0.9 Ang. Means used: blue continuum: 25.5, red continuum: 30.3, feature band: 28.5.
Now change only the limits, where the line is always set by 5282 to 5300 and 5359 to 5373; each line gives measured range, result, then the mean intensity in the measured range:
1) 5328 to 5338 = -0.8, 30.4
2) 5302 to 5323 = -0.5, 27.7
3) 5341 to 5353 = -0.3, 29.4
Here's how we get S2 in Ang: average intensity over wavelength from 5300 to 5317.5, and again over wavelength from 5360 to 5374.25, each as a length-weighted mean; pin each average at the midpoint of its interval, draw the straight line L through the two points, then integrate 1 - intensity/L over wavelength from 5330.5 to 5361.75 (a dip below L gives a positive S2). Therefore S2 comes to -1.44 Ang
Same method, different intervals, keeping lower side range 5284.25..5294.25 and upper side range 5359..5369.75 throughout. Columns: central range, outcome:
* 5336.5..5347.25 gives 0.2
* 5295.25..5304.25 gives 0.6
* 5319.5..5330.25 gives 0.4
